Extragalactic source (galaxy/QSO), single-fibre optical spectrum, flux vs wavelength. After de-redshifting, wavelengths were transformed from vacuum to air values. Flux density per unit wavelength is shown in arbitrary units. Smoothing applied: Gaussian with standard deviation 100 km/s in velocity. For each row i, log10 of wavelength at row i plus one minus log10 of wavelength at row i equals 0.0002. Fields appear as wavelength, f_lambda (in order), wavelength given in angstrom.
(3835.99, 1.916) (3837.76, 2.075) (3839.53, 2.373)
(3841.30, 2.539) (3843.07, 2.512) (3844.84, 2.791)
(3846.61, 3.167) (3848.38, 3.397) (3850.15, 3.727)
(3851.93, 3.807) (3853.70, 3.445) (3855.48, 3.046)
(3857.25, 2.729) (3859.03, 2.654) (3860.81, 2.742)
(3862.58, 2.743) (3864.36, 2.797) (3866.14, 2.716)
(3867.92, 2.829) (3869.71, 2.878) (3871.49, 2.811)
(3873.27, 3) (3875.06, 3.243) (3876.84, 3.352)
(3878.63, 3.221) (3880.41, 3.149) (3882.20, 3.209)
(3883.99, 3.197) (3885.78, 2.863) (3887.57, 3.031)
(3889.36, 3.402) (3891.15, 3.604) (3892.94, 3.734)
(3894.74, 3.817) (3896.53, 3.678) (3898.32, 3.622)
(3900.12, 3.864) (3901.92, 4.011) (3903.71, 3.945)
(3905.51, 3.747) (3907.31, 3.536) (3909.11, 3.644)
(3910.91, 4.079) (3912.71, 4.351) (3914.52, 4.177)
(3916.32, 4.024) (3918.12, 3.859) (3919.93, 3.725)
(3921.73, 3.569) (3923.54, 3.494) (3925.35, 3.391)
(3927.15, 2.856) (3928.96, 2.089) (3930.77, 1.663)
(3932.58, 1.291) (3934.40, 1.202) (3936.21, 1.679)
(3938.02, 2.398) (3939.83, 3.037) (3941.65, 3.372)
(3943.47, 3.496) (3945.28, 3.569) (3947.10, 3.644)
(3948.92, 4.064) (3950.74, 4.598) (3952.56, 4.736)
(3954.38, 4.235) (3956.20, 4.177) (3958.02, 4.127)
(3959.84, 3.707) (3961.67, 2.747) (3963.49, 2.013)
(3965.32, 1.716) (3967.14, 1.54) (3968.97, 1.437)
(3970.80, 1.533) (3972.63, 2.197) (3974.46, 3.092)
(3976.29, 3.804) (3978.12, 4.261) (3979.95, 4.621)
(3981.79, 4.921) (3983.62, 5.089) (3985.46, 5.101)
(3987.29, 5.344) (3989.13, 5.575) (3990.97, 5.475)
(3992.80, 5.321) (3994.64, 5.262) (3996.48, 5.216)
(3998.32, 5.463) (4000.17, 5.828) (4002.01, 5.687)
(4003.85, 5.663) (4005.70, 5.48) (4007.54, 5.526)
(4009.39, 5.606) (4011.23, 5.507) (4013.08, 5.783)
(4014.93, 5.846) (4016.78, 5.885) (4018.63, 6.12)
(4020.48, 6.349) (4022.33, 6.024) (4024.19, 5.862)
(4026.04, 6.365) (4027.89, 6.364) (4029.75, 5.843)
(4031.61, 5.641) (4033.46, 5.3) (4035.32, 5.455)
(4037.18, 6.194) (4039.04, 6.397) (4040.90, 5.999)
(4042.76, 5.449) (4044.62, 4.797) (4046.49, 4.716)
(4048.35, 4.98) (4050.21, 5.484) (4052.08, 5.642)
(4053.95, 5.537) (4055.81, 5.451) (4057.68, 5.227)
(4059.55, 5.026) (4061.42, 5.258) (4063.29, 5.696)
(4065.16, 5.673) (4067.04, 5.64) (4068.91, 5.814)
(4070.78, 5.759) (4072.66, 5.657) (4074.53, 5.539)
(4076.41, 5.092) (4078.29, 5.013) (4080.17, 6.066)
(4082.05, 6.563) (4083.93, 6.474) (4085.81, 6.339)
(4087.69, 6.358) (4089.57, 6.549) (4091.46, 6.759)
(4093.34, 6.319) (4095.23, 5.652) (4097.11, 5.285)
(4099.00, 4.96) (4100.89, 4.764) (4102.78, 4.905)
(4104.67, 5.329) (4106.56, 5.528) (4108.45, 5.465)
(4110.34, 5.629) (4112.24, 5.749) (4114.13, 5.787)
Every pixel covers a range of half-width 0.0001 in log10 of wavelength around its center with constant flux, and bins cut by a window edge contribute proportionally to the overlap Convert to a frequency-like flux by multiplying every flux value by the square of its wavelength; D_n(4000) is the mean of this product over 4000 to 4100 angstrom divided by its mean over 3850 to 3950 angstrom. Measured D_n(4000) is 1.92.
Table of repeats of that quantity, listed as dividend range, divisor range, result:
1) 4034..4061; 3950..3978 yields 1.85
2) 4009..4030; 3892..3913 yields 1.66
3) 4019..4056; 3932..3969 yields 1.96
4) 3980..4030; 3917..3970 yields 1.93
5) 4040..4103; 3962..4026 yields 1.23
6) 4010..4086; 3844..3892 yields 2.02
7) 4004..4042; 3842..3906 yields 1.96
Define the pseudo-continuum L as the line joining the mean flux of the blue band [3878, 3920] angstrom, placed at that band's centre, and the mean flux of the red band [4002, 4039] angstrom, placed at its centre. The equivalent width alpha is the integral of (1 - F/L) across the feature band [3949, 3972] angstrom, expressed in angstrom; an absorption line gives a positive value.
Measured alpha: 8.0 angstrom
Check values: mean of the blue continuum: 3.65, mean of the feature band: 3.07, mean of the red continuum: 5.84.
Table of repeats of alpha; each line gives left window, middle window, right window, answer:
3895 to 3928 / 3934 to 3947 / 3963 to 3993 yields 3.3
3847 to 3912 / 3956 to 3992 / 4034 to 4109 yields 6.9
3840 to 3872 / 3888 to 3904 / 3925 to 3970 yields -4.3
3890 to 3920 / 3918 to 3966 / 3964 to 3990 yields 7.4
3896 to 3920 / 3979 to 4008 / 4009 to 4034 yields 0.4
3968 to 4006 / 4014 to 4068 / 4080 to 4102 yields -3.8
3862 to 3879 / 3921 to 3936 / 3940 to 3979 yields 3.5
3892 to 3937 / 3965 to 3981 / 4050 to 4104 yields 5.5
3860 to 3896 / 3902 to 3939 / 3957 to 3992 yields 1.9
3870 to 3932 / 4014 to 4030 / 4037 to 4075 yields -3.3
